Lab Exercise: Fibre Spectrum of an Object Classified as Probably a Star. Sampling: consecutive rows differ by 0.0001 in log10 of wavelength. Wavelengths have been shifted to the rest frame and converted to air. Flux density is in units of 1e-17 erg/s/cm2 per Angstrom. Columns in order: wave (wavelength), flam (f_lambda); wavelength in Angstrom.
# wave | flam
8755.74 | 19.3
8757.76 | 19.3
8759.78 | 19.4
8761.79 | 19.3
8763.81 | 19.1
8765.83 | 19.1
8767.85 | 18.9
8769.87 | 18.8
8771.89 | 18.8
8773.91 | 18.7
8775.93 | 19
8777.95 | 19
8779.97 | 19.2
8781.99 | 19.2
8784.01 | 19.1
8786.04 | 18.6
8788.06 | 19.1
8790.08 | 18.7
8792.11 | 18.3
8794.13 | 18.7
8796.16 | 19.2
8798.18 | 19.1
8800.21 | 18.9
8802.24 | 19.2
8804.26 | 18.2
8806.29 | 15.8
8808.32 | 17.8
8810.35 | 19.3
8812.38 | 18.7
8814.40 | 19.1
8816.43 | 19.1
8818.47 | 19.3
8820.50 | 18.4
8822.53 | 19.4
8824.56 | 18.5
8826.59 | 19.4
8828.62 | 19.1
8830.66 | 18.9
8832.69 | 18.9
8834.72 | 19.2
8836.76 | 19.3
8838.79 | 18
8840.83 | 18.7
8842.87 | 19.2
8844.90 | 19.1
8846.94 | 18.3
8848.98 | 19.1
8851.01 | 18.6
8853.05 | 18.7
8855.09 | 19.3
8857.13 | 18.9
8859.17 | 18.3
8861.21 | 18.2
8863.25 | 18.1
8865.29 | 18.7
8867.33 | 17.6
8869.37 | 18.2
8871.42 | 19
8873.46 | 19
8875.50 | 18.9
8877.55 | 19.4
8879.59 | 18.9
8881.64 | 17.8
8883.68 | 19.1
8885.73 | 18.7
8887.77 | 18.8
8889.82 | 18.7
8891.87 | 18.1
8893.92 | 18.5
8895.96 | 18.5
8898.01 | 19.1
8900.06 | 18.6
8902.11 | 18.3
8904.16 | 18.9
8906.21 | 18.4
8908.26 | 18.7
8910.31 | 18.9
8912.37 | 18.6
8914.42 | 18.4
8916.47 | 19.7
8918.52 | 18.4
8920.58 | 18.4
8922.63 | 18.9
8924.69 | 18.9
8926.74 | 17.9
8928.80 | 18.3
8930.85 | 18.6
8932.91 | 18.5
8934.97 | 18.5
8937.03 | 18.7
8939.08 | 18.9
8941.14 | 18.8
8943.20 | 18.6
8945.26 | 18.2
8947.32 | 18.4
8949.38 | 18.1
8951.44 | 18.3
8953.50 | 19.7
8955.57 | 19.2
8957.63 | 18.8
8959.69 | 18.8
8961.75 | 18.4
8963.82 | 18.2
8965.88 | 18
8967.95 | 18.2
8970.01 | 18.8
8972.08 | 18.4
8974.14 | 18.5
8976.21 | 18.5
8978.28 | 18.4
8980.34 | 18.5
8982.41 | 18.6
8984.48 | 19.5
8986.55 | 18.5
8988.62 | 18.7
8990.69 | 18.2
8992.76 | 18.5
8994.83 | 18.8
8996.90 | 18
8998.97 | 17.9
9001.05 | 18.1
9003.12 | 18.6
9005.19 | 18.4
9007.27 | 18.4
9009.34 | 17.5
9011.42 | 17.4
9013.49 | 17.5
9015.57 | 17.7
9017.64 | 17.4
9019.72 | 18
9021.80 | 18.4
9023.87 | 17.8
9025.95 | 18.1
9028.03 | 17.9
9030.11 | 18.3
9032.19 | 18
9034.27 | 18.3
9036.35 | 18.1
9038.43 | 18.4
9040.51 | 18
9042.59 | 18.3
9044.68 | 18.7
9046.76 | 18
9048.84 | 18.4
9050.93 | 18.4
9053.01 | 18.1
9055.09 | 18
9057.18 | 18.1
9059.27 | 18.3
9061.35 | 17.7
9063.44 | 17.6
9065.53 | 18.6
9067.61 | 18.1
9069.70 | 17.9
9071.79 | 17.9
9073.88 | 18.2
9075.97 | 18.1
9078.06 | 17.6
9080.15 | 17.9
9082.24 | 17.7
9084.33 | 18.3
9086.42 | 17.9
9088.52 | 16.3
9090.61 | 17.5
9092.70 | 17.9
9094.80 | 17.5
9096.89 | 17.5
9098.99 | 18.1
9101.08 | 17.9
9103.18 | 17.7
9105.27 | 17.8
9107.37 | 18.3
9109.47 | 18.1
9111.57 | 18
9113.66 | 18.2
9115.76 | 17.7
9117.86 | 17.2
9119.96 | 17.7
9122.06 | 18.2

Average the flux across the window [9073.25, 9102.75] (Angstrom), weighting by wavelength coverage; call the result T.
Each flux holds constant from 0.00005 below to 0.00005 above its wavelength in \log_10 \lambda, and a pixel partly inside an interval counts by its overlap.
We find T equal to 17.7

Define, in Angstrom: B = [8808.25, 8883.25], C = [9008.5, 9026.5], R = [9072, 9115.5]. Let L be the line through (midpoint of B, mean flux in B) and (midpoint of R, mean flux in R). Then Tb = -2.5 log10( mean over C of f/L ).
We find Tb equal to 0.02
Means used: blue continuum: 18.8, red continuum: 17.8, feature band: 17.8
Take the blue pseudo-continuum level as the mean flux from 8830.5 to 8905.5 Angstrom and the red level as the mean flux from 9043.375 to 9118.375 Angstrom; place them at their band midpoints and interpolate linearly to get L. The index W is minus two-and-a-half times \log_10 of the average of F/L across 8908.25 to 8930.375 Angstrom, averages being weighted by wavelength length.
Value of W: -0.01 mag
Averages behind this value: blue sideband 18.7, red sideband 17.9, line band 18.6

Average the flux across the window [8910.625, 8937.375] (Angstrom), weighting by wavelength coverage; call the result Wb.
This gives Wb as 18.6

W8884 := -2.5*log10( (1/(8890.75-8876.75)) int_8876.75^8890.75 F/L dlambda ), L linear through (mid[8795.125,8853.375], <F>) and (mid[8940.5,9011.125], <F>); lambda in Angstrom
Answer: -0.01 mag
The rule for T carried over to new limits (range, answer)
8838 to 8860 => 18.8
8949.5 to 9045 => 18.3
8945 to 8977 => 18.5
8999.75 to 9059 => 18.1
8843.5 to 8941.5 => 18.6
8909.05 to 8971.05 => 18.6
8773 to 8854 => 18.8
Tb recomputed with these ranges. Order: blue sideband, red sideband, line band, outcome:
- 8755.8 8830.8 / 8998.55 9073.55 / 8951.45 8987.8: -0.02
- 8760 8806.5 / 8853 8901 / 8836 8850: -0.01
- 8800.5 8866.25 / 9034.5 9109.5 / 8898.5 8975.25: -0.01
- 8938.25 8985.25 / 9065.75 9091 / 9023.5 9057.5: -0.01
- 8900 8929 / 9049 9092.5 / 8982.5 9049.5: 0.00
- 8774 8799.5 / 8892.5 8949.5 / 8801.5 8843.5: 0.01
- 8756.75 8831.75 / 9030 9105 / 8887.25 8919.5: -0.01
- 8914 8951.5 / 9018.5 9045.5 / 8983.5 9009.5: -0.01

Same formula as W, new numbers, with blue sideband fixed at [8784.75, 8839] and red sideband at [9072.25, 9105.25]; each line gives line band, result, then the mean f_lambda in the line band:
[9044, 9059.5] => -0.021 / 18.2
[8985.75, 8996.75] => -0.024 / 18.5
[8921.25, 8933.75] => -0.011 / 18.5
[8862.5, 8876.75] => 0.002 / 18.5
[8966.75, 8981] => -0.018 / 18.5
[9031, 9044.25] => -0.016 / 18.2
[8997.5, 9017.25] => 0.007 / 17.9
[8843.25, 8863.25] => -0.006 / 18.7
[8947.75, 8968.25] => -0.021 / 18.6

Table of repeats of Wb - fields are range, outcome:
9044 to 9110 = 17.9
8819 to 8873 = 18.7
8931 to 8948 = 18.6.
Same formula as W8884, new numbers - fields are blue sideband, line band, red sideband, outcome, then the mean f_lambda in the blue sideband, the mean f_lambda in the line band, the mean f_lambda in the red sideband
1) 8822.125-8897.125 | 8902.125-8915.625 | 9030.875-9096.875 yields -0.01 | 18.7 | 18.6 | 18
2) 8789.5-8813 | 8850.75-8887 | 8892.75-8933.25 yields 0.00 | 18.5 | 18.6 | 18.6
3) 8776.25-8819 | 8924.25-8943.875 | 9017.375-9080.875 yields -0.01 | 18.7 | 18.6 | 18.1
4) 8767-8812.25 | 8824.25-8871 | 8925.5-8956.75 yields 0.00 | 18.7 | 18.7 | 18.6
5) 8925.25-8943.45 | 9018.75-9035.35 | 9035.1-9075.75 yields 0.01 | 18.5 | 18.1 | 18.1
